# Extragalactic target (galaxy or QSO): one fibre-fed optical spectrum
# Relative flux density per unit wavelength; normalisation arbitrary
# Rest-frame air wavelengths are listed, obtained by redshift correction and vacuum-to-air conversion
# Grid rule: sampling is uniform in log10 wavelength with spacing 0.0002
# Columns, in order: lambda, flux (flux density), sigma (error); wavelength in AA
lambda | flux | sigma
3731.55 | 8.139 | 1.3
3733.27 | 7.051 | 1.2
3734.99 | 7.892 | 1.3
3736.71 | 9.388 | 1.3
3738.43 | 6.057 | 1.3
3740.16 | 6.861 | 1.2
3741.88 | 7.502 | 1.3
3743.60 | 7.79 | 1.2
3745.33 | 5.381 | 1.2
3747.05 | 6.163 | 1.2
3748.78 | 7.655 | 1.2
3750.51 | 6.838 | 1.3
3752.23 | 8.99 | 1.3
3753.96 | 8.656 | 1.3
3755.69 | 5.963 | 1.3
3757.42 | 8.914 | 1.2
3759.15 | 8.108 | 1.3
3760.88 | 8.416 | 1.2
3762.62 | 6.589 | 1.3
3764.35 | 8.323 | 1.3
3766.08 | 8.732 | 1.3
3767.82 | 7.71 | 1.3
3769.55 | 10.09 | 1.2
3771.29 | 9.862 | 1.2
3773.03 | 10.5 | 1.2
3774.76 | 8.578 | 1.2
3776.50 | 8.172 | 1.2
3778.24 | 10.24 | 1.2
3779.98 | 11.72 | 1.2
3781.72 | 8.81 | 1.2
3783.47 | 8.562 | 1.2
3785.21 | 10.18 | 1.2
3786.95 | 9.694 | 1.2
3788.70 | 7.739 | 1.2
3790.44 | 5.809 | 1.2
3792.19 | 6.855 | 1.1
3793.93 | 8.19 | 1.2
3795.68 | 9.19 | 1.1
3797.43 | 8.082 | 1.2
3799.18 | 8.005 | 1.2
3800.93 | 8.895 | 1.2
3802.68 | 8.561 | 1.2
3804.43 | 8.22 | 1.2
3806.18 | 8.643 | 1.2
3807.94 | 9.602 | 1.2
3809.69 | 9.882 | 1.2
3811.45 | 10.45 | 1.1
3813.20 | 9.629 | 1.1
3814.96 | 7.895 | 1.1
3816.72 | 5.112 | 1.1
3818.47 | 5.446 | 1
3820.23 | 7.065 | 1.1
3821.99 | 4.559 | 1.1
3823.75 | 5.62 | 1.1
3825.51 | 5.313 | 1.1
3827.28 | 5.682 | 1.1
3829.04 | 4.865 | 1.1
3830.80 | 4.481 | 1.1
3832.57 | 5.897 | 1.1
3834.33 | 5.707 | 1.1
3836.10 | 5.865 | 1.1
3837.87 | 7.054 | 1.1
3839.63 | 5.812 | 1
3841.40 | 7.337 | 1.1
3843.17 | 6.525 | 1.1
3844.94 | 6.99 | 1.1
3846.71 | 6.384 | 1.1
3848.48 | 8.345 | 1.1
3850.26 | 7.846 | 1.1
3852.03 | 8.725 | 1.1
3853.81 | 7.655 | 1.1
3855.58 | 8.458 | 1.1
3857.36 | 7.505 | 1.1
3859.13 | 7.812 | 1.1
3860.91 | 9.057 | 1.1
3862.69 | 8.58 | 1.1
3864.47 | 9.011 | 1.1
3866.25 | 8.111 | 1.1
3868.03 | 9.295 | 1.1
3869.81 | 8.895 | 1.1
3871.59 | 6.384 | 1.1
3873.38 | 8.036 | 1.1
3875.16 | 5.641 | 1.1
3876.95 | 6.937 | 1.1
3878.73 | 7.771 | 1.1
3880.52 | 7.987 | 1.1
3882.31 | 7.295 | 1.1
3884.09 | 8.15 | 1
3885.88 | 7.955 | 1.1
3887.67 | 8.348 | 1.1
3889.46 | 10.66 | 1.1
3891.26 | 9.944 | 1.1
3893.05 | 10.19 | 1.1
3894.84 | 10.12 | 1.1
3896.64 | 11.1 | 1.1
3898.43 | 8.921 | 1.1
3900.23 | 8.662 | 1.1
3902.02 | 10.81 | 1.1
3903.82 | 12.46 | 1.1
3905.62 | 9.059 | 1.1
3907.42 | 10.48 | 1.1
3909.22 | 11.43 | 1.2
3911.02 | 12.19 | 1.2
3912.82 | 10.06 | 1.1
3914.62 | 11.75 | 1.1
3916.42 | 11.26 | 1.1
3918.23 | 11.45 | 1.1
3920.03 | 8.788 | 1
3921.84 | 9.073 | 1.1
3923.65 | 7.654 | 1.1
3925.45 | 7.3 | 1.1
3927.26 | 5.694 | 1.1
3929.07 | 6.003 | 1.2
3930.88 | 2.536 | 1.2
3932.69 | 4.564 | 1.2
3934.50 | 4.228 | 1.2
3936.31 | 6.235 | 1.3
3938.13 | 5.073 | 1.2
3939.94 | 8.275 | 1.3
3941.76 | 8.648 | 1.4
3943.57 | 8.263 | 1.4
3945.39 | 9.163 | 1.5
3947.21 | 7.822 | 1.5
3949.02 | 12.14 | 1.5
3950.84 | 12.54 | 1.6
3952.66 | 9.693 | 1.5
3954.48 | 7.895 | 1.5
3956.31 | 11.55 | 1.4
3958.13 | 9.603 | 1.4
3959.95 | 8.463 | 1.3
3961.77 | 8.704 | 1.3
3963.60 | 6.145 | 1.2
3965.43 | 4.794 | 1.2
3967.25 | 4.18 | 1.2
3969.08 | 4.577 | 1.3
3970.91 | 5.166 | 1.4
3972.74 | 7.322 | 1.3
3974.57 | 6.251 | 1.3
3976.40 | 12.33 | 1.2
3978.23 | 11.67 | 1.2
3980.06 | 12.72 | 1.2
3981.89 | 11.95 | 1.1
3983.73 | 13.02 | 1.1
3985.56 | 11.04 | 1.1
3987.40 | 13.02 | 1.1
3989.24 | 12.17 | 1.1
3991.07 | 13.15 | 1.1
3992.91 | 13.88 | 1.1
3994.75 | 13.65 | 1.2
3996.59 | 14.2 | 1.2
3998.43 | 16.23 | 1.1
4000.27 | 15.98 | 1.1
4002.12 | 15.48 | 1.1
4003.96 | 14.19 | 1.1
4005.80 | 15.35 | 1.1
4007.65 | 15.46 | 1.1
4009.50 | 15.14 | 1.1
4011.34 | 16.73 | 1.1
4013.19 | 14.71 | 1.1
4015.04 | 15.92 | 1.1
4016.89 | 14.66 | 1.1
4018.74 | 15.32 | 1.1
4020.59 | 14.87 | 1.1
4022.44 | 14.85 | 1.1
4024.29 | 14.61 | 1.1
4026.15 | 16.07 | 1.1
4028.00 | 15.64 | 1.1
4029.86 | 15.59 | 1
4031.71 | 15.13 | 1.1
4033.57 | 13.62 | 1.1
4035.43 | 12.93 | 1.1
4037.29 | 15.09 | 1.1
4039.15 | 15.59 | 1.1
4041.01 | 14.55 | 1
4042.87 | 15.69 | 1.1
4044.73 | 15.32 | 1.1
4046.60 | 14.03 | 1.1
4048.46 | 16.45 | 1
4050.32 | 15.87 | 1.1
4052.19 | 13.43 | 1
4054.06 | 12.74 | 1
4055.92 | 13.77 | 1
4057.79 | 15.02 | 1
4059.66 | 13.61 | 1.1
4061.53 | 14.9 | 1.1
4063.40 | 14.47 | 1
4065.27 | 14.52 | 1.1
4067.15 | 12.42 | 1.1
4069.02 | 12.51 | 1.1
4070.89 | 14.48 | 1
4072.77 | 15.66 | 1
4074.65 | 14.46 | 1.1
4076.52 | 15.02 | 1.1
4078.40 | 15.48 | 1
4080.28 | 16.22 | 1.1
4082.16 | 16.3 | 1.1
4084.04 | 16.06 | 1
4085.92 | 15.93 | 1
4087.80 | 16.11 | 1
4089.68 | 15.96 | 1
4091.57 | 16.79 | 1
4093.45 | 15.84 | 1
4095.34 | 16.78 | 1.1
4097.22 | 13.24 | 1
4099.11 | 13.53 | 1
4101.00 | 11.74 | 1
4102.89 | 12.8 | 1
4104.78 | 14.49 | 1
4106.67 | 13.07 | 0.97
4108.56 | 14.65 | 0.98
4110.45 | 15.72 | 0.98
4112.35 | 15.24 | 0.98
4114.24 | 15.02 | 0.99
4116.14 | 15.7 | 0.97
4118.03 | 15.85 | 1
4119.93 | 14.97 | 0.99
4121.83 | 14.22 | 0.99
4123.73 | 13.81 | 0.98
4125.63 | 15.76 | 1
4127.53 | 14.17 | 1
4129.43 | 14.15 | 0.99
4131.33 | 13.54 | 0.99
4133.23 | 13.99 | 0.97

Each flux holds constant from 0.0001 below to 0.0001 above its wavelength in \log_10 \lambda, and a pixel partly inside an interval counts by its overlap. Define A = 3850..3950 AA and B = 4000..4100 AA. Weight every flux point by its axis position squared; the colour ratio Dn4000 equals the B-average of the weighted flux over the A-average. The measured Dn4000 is 1.90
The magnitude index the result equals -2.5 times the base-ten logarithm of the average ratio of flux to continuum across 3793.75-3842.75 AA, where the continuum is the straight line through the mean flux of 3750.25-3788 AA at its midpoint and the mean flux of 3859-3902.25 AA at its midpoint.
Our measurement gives 0.22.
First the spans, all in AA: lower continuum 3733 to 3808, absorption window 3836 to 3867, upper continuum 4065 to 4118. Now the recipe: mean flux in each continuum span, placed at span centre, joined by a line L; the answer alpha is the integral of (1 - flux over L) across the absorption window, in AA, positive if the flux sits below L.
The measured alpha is 7.1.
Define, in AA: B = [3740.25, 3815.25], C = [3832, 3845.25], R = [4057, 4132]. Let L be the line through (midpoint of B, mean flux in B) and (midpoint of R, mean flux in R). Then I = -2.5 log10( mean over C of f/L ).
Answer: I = 0.45 mag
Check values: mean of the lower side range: 8.45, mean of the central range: 6.39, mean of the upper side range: 14.8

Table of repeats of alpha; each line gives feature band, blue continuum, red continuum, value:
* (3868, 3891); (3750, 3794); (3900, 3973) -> 1.3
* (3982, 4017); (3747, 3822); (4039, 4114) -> -3.4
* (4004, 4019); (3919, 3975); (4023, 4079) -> -4.4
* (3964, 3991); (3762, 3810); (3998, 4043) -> 9.0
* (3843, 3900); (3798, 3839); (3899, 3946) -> -3.6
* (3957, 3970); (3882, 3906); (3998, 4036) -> 6.1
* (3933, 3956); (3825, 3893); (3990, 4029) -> 6.8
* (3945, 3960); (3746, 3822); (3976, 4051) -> 3.4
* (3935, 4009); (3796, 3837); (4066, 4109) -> 7.4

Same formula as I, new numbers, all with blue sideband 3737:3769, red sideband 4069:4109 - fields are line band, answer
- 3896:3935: 0.23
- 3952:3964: 0.32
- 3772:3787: -0.18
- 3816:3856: 0.42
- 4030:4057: -0.05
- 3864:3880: 0.29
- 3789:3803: 0.08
